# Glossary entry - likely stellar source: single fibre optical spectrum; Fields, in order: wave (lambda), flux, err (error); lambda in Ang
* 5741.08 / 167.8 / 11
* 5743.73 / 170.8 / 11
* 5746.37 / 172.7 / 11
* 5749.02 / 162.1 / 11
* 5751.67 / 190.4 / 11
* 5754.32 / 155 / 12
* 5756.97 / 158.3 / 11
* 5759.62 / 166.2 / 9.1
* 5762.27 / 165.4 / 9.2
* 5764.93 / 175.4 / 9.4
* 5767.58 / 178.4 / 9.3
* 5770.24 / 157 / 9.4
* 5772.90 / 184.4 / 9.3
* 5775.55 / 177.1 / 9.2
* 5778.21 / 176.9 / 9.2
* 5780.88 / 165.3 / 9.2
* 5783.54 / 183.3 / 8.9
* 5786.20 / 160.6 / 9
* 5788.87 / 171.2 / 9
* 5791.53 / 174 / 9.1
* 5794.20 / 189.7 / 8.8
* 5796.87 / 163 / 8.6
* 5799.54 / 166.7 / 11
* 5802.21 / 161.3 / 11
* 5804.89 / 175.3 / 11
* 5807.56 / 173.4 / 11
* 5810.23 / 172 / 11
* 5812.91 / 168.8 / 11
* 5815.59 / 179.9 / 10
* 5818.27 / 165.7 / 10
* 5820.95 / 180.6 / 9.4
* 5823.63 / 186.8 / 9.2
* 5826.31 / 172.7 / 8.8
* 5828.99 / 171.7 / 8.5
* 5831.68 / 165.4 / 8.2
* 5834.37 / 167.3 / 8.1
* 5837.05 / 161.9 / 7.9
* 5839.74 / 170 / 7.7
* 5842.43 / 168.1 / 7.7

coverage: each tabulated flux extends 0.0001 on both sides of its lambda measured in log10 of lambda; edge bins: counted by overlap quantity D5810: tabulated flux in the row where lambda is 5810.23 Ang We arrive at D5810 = 172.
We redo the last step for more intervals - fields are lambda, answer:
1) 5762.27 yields 165.4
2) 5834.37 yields 167.3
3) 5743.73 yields 170.8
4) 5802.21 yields 161.3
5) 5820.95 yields 180.6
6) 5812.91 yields 168.8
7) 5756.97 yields 158.3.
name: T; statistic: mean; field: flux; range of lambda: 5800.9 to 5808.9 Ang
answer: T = 170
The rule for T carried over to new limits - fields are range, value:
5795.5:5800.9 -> 165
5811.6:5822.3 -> 174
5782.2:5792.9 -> 172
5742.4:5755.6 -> 170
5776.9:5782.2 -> 171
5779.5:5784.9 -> 174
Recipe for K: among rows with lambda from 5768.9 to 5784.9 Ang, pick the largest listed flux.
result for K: 184.4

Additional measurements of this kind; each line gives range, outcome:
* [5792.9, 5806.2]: 189.7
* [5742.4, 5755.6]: 190.4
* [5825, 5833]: 172.7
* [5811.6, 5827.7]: 186.8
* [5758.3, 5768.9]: 178.4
